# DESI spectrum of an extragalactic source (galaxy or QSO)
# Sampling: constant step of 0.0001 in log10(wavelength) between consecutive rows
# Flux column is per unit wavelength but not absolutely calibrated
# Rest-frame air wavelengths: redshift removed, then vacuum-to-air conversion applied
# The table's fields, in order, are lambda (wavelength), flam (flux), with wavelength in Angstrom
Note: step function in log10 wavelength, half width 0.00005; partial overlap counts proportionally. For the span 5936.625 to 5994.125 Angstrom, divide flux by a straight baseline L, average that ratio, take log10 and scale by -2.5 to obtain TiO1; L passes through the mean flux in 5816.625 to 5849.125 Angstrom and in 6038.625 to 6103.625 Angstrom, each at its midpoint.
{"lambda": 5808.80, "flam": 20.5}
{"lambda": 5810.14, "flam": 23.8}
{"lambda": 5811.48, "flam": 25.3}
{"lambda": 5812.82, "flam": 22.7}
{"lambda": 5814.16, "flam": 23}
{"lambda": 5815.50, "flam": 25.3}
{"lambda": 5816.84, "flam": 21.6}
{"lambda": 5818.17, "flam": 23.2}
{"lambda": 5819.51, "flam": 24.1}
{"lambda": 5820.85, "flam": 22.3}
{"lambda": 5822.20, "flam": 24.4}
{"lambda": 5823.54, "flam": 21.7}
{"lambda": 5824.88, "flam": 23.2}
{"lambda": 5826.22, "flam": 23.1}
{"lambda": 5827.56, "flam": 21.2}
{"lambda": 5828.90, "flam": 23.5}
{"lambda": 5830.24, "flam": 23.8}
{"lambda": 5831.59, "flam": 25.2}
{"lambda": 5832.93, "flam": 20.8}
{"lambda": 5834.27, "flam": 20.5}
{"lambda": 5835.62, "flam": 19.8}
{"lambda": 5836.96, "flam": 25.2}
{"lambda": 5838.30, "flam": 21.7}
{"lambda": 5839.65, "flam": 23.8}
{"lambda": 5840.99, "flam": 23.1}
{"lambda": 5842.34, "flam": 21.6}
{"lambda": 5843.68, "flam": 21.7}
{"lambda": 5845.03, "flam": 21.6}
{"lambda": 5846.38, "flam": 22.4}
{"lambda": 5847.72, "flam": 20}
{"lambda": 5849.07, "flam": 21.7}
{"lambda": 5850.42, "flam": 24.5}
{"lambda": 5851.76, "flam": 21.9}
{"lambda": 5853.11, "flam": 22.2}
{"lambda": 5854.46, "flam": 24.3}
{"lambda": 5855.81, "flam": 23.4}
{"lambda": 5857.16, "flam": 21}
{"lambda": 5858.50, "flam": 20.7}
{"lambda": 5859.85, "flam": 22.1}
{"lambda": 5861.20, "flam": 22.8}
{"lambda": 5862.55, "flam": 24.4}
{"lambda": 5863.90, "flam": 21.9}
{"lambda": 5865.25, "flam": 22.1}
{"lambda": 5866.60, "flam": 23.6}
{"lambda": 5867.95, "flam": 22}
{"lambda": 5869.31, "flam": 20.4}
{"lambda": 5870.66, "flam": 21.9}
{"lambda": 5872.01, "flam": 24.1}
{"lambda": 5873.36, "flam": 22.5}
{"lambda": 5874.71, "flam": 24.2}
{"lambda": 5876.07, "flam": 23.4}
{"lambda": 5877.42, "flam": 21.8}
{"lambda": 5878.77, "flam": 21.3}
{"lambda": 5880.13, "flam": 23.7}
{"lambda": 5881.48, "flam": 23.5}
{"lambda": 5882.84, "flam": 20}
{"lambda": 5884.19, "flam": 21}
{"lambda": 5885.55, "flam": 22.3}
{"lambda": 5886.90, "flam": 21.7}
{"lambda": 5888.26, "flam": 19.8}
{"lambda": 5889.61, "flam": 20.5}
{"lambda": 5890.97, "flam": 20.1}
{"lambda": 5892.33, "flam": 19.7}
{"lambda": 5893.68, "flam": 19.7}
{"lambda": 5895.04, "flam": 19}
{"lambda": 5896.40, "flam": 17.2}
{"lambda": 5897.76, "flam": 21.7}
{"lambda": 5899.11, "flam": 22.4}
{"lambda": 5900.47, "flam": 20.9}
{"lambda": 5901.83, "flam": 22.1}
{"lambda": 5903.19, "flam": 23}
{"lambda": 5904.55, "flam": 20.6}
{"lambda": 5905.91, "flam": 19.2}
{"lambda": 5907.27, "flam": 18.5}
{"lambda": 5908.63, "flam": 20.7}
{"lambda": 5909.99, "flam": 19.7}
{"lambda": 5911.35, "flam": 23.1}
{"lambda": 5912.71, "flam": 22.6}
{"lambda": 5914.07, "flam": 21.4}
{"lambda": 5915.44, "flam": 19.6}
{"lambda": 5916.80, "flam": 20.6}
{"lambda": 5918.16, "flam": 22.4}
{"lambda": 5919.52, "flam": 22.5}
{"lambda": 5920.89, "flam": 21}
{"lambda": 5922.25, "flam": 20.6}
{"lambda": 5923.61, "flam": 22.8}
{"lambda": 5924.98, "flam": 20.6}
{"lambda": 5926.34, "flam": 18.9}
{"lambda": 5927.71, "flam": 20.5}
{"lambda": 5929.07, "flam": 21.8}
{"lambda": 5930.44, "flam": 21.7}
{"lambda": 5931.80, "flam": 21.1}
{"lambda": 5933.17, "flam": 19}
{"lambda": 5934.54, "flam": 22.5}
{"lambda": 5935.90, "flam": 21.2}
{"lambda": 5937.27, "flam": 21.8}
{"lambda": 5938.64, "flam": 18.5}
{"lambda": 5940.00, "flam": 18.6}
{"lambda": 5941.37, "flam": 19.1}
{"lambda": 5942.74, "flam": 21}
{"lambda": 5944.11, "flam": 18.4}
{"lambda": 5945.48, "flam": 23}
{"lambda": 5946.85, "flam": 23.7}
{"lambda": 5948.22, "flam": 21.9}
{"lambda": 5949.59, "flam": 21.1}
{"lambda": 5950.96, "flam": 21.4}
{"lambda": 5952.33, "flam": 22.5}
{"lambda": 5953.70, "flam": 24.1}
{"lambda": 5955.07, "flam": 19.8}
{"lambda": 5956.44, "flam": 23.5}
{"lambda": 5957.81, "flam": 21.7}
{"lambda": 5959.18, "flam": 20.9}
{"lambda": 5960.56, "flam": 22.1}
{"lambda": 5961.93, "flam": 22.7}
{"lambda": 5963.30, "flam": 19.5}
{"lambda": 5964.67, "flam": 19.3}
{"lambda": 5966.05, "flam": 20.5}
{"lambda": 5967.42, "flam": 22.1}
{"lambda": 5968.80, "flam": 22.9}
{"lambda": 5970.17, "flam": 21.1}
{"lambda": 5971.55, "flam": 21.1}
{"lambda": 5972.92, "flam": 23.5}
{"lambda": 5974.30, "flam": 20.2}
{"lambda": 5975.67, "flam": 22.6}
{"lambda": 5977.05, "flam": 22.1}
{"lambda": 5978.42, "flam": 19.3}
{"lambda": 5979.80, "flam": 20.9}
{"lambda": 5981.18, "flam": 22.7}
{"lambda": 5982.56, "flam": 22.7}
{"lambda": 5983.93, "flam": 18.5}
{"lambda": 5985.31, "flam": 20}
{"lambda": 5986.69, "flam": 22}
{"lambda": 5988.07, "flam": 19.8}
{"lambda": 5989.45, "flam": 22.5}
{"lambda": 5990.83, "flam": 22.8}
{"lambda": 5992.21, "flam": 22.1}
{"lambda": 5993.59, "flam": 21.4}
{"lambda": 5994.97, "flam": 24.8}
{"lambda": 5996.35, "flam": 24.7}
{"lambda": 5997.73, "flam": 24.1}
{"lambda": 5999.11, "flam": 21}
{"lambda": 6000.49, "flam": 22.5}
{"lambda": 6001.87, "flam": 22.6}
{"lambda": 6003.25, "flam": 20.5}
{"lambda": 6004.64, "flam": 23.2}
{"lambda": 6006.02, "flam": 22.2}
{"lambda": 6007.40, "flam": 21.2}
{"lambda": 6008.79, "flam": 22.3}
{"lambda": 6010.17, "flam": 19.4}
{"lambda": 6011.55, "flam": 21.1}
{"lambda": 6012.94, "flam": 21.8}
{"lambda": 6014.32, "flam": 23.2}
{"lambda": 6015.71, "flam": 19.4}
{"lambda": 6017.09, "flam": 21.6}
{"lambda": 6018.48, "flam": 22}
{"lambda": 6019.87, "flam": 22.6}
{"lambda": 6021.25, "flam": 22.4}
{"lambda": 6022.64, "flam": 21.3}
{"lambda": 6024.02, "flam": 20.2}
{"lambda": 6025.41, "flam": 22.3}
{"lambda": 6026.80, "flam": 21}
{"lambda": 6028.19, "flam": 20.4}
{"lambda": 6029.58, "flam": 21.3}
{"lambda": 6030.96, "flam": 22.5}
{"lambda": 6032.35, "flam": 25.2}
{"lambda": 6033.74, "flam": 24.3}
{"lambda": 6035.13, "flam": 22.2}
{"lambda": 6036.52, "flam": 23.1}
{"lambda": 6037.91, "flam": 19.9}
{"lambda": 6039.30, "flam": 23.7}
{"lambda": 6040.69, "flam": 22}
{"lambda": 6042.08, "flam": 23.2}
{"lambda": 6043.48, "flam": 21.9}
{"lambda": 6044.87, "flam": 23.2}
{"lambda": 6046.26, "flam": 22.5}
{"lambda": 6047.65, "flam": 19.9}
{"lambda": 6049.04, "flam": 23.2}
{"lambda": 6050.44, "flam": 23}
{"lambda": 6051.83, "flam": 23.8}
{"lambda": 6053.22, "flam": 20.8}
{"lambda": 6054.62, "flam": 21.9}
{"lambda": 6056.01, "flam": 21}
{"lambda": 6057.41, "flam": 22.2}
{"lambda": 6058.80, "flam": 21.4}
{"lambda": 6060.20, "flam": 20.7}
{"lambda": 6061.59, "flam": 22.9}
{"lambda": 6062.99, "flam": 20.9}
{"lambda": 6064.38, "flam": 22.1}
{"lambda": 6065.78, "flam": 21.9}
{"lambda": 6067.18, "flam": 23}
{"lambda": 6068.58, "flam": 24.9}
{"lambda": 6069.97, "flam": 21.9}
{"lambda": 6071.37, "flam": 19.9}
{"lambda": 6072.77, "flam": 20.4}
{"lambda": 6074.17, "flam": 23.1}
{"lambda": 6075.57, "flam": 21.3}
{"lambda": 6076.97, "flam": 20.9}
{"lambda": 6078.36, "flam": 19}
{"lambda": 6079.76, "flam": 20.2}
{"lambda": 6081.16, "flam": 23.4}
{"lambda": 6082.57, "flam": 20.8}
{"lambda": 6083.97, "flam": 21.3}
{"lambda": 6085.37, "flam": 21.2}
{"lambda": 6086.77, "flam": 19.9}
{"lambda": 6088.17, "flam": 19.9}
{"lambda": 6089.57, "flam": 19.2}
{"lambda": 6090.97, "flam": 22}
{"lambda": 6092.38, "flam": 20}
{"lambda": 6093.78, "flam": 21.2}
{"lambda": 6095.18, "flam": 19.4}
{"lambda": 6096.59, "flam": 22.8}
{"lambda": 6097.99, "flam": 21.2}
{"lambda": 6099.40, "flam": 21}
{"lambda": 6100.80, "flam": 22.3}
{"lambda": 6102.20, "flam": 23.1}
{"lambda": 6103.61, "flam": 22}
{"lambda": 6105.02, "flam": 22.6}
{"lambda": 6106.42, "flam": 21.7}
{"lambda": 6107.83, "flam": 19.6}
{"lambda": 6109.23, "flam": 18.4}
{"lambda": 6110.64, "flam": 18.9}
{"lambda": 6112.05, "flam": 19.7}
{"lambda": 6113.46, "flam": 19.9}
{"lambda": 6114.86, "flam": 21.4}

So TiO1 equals 0.035 mag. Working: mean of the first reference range 22.5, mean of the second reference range 21.6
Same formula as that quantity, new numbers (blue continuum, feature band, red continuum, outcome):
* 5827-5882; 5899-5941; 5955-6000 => 0.06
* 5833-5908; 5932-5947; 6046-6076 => 0.07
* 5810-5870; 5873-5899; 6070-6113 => 0.05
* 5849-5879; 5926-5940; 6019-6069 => 0.09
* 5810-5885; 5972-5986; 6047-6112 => 0.03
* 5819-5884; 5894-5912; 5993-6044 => 0.09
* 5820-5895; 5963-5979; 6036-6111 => 0.03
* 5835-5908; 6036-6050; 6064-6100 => -0.05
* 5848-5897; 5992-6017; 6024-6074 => 0.00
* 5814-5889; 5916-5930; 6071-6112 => 0.04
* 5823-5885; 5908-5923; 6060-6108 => 0.04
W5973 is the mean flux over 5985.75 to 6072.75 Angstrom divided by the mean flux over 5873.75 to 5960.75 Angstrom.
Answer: 1.0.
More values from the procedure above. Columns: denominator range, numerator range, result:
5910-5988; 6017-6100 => 1.02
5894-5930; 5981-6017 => 1.05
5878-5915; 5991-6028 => 1.05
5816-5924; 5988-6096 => 1.00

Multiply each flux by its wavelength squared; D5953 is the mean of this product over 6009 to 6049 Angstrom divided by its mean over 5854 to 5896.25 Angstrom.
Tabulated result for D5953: 1.1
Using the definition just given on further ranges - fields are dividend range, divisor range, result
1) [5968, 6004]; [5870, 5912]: 1.06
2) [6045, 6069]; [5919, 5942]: 1.11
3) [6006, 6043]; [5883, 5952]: 1.09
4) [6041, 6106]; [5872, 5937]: 1.08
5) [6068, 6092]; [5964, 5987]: 1.03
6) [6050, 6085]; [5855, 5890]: 1.04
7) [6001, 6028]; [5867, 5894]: 1.04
